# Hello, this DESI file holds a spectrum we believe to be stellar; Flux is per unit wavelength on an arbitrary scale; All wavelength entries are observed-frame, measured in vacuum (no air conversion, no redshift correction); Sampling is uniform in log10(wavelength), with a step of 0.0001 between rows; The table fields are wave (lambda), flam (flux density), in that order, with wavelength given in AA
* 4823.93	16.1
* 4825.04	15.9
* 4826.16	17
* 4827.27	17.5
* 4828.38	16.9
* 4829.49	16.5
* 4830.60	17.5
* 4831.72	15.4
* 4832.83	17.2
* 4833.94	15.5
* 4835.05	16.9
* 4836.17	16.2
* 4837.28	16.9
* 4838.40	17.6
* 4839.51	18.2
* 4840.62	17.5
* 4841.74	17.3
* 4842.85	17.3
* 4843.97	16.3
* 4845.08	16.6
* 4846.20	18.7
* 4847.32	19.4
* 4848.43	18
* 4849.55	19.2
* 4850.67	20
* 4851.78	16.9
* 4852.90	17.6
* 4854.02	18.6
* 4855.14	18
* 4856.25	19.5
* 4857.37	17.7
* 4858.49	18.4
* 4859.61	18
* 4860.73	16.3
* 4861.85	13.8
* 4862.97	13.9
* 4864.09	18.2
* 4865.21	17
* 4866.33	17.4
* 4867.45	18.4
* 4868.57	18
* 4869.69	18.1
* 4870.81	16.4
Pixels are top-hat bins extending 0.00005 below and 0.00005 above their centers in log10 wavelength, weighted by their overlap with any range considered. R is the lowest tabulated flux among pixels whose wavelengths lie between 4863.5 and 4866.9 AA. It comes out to 17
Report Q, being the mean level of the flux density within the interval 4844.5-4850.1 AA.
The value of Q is 18.4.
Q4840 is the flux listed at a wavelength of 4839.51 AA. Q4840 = 18.2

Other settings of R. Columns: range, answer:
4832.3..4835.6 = 15.5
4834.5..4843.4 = 16.2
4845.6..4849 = 18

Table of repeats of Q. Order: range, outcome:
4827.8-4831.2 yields 16.9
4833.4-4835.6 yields 16.2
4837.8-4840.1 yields 17.9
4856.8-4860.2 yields 18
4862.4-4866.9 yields 16.6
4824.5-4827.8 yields 16.8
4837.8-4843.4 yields 17.6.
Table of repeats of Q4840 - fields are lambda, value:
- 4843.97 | 16.3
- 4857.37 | 17.7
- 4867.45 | 18.4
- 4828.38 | 16.9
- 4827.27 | 17.5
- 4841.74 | 17.3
